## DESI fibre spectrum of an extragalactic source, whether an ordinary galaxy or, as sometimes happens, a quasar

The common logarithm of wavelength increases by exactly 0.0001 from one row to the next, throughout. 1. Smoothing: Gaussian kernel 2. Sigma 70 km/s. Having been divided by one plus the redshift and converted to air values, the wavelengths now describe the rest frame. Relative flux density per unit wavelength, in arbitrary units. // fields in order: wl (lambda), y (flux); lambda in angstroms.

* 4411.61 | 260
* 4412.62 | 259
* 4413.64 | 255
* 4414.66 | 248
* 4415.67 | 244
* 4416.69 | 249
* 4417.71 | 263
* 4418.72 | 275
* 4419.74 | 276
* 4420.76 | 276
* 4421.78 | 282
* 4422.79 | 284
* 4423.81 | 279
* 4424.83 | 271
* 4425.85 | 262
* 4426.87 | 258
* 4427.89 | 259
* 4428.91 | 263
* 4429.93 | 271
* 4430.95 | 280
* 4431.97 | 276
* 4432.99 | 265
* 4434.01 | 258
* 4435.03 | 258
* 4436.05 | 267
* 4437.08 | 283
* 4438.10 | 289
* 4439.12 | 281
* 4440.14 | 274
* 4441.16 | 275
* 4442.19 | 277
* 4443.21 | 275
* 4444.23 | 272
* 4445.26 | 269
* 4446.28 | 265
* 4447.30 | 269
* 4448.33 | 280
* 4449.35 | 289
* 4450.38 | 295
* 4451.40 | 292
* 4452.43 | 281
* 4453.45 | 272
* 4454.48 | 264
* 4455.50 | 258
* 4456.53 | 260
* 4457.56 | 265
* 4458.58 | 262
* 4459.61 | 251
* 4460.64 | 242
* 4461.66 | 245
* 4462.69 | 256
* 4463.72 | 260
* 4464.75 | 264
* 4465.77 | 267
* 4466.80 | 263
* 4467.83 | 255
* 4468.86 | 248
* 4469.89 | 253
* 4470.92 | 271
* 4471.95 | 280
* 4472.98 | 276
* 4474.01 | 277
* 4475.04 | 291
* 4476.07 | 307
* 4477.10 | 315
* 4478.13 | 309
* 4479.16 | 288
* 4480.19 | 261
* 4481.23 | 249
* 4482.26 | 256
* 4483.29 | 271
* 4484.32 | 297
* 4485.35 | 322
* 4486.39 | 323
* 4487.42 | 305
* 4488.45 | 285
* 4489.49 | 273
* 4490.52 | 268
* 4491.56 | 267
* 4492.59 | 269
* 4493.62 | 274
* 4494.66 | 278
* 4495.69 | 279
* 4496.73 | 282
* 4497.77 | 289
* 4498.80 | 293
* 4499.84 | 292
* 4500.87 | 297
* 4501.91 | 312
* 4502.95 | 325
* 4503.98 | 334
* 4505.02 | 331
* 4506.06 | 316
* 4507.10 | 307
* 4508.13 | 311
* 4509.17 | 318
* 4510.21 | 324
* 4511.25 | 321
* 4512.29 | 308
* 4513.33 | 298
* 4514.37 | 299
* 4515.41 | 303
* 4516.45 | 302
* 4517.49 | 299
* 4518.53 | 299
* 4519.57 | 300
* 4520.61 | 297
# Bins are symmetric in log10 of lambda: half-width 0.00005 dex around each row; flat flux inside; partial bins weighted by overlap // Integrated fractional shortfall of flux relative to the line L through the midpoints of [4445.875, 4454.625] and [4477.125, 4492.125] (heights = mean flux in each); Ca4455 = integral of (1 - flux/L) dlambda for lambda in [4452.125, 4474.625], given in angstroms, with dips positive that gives 1.5 angstroms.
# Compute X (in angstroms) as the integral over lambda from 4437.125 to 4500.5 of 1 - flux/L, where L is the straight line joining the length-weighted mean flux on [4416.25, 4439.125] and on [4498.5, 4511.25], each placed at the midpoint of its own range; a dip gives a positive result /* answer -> 3.82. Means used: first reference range 270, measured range 276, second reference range 314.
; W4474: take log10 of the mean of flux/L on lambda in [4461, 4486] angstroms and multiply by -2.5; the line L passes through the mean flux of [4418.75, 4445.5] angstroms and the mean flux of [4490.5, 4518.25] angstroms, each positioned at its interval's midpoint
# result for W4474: 0.05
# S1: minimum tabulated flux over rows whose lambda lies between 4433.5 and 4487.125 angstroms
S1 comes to 242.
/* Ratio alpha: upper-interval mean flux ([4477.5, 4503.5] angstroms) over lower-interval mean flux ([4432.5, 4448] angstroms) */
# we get 1.05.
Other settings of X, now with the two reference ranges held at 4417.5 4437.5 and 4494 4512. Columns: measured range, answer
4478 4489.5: 0.4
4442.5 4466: 1.3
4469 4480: 0.3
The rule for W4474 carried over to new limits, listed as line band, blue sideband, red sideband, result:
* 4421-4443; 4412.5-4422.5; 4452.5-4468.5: -0.041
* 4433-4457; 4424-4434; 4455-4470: -0.048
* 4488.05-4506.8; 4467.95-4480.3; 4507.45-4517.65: 0.020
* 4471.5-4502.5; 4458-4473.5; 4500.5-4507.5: 0.019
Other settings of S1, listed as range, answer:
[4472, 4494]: 249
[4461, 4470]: 245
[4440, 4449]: 265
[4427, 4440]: 258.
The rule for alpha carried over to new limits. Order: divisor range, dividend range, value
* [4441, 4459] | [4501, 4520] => 1.14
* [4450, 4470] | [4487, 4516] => 1.14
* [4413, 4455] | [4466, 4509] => 1.06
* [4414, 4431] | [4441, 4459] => 1.03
